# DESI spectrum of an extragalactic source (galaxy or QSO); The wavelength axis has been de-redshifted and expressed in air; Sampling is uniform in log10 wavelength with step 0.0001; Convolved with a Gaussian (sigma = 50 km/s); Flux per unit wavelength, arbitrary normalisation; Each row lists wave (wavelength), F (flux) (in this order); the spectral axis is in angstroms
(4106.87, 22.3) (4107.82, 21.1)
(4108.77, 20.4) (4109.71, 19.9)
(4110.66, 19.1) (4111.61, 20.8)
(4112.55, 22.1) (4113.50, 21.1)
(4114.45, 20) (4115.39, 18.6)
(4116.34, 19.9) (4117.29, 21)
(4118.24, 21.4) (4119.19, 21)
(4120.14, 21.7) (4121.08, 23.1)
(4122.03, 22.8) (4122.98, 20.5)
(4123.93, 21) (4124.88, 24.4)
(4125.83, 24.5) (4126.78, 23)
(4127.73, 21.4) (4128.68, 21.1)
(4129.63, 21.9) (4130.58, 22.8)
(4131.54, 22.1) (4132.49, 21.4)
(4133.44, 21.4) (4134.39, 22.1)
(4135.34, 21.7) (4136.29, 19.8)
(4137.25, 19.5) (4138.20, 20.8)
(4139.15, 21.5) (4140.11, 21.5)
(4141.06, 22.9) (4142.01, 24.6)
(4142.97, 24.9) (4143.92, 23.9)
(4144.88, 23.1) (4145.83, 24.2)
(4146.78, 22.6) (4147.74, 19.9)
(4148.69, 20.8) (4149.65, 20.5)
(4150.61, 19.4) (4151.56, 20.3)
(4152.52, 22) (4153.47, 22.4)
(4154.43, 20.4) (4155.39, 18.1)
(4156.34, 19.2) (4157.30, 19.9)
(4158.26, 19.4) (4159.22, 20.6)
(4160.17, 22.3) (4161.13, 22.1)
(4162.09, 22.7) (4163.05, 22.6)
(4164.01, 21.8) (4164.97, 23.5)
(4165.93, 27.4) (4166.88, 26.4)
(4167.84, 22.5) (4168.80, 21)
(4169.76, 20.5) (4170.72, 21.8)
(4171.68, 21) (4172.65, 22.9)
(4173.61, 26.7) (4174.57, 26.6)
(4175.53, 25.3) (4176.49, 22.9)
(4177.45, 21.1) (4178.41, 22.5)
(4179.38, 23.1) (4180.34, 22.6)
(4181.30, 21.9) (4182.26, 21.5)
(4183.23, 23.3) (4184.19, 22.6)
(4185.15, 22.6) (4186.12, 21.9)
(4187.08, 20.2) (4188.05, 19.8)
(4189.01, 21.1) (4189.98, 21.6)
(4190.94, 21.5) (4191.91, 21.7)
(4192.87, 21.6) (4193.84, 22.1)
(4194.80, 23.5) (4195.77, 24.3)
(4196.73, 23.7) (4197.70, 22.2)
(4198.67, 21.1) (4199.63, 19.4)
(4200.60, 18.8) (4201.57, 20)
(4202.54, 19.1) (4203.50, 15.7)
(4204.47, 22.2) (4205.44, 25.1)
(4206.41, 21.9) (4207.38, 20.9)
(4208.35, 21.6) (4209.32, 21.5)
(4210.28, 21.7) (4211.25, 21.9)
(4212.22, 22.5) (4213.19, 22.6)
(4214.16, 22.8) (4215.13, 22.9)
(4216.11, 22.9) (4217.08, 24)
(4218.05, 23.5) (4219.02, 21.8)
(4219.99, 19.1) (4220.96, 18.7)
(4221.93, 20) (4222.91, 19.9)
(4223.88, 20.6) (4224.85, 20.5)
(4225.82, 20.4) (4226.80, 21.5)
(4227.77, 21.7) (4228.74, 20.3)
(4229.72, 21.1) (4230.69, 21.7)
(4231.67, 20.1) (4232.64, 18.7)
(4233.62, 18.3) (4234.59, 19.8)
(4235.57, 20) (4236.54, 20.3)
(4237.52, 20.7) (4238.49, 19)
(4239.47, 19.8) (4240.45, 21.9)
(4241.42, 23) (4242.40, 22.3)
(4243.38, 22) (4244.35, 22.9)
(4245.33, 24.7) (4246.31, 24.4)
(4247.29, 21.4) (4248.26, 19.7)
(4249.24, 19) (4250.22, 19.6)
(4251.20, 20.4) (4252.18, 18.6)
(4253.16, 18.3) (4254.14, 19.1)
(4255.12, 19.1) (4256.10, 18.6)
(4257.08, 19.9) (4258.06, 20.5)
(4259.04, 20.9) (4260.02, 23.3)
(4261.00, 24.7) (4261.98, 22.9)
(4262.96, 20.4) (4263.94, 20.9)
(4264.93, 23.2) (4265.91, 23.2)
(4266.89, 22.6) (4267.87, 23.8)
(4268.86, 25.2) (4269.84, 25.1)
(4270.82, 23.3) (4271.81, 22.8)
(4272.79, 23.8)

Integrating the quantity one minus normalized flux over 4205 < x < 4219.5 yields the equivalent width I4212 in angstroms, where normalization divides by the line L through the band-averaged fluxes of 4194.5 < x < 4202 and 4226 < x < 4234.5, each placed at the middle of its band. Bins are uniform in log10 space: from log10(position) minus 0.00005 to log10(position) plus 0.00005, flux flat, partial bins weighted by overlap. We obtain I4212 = -1.0 angstroms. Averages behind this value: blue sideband 21.6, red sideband 20.4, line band 22.5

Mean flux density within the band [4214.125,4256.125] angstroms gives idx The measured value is 20.8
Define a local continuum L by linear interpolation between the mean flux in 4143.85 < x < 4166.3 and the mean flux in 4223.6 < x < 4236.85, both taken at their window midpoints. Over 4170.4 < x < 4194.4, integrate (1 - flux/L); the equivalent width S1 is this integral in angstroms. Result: -1.5 angstroms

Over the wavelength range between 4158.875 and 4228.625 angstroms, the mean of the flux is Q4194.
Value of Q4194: 22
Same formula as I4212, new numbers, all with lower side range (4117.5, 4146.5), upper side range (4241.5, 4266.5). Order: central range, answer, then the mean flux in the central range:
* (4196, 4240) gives 1.16 angstroms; 21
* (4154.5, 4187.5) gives -0.70 angstroms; 22.3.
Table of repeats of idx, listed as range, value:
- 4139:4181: 22.3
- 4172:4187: 23.1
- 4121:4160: 21.6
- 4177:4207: 21.6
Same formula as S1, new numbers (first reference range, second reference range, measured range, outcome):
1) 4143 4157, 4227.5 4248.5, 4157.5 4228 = -2.5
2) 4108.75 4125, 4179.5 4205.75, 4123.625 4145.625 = -1.2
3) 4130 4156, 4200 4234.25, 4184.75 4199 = -0.5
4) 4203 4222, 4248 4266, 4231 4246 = 0.1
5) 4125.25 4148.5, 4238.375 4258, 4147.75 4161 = 0.9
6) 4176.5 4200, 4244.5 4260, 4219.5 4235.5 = 0.7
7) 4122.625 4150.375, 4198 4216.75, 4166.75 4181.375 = -0.9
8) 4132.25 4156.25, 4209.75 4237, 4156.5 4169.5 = -0.6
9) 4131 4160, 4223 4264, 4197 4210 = 0.1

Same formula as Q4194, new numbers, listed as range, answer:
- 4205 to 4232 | 21.5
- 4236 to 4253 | 21.1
